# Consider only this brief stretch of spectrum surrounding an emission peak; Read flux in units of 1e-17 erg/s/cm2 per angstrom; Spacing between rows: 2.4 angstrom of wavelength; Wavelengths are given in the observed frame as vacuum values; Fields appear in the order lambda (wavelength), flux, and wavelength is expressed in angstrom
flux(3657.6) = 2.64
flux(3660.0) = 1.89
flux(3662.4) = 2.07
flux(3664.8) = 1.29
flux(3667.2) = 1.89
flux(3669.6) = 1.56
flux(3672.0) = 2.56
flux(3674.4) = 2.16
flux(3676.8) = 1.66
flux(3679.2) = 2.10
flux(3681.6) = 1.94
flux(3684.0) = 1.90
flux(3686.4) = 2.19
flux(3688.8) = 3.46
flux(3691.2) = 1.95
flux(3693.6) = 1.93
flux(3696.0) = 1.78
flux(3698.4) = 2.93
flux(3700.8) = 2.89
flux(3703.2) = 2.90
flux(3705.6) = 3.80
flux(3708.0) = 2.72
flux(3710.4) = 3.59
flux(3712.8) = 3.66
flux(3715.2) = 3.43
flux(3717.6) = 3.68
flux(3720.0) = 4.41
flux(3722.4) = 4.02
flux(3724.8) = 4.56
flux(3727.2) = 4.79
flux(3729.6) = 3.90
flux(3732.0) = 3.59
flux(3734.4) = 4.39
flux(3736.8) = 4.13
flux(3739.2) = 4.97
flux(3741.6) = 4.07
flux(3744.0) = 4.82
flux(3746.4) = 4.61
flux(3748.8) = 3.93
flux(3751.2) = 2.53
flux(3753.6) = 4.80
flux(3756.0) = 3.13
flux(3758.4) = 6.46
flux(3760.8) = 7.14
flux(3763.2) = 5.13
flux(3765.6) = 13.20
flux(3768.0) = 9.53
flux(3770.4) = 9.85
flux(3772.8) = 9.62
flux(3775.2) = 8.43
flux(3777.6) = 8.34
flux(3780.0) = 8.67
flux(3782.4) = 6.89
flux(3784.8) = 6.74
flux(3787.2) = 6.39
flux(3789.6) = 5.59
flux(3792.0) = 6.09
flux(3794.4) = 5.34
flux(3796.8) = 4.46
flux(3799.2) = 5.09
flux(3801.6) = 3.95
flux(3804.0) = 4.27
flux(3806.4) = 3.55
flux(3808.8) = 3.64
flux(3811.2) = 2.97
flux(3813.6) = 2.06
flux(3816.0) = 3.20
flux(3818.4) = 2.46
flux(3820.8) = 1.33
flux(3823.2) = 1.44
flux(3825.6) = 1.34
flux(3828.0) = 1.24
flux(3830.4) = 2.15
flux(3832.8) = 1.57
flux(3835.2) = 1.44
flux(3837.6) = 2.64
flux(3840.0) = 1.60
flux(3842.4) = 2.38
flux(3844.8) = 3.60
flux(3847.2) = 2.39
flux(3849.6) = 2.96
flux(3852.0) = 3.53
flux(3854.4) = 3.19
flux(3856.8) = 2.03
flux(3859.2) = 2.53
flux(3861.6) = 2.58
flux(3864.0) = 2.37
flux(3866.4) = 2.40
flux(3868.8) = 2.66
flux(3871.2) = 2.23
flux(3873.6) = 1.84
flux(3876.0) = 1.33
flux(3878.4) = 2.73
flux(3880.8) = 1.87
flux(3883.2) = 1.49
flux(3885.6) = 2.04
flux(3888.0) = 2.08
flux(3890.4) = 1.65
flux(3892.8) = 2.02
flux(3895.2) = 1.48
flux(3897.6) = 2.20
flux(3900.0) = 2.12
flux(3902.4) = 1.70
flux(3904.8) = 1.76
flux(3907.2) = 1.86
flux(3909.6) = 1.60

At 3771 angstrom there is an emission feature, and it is Lyman alpha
